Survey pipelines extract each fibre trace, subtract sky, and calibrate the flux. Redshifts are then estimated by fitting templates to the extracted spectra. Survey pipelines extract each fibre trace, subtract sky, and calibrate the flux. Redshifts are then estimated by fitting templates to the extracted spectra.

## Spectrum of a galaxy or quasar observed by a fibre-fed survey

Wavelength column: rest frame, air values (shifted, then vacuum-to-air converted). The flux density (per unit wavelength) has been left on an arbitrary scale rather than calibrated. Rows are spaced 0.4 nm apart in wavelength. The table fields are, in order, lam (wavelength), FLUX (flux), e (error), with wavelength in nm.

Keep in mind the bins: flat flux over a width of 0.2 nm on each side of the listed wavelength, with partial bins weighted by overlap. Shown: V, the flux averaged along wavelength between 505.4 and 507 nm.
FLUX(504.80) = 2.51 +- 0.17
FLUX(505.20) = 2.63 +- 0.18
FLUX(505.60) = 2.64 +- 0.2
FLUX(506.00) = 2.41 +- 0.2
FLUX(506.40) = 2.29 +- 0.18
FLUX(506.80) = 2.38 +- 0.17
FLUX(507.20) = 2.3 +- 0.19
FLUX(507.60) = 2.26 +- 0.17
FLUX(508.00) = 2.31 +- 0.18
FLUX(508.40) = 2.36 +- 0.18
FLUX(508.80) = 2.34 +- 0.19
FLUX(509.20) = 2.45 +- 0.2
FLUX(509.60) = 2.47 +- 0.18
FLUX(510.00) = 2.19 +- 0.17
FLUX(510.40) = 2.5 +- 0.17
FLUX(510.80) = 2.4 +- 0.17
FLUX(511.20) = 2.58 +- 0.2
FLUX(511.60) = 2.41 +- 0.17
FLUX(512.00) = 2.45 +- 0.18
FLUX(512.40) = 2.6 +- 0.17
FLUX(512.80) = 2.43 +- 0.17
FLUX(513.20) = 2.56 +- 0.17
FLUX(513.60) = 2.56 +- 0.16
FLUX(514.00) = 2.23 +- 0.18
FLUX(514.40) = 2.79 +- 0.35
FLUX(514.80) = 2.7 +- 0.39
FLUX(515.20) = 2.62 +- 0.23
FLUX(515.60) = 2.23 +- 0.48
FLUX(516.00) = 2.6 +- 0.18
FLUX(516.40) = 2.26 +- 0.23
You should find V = 2.43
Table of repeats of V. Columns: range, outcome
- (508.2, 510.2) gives 2.36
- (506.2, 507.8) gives 2.31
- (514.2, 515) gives 2.74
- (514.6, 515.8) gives 2.52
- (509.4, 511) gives 2.39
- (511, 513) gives 2.49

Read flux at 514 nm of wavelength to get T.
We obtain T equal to 2.23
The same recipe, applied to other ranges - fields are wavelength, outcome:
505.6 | 2.64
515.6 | 2.23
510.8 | 2.4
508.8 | 2.34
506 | 2.41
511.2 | 2.58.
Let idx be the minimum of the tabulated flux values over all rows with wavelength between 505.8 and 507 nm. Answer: 2.29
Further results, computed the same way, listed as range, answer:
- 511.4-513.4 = 2.41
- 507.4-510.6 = 2.19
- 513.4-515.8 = 2.23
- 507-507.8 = 2.26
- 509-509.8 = 2.45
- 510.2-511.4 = 2.4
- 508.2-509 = 2.34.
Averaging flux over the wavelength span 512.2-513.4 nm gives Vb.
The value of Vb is 2.53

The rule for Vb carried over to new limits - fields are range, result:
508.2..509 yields 2.35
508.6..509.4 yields 2.4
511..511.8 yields 2.5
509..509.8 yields 2.46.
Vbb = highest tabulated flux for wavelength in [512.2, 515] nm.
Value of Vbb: 2.79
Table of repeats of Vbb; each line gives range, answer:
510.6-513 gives 2.6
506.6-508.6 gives 2.38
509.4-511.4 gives 2.58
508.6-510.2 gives 2.47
